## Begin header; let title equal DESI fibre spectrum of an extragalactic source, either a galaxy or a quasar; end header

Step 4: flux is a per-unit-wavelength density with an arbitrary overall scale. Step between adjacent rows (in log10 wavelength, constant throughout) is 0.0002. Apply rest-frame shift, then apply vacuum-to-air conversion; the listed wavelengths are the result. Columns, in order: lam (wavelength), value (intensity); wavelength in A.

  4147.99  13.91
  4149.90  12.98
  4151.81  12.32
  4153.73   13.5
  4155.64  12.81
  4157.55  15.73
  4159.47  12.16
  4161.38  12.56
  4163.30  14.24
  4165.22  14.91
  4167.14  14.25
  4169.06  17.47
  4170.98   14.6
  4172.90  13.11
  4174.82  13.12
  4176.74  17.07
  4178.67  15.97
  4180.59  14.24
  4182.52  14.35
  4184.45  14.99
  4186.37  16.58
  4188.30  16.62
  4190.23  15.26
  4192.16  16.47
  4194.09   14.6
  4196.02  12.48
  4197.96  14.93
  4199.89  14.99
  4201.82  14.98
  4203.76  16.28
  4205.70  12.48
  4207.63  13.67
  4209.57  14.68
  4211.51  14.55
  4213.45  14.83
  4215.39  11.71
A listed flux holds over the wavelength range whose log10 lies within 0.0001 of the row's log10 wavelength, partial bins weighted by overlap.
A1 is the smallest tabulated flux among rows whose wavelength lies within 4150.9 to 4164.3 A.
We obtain 12.16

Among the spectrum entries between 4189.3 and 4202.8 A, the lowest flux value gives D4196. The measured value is 12.48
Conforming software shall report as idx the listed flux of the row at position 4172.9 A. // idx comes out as 13.11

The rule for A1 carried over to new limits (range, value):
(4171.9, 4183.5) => 13.11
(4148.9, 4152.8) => 12.32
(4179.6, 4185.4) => 14.24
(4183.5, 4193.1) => 14.99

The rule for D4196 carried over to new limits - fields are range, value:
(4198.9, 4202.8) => 14.98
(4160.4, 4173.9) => 12.56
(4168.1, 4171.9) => 14.6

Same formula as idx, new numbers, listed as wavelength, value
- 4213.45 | 14.83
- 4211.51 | 14.55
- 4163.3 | 14.24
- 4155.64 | 12.81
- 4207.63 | 13.67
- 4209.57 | 14.68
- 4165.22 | 14.91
